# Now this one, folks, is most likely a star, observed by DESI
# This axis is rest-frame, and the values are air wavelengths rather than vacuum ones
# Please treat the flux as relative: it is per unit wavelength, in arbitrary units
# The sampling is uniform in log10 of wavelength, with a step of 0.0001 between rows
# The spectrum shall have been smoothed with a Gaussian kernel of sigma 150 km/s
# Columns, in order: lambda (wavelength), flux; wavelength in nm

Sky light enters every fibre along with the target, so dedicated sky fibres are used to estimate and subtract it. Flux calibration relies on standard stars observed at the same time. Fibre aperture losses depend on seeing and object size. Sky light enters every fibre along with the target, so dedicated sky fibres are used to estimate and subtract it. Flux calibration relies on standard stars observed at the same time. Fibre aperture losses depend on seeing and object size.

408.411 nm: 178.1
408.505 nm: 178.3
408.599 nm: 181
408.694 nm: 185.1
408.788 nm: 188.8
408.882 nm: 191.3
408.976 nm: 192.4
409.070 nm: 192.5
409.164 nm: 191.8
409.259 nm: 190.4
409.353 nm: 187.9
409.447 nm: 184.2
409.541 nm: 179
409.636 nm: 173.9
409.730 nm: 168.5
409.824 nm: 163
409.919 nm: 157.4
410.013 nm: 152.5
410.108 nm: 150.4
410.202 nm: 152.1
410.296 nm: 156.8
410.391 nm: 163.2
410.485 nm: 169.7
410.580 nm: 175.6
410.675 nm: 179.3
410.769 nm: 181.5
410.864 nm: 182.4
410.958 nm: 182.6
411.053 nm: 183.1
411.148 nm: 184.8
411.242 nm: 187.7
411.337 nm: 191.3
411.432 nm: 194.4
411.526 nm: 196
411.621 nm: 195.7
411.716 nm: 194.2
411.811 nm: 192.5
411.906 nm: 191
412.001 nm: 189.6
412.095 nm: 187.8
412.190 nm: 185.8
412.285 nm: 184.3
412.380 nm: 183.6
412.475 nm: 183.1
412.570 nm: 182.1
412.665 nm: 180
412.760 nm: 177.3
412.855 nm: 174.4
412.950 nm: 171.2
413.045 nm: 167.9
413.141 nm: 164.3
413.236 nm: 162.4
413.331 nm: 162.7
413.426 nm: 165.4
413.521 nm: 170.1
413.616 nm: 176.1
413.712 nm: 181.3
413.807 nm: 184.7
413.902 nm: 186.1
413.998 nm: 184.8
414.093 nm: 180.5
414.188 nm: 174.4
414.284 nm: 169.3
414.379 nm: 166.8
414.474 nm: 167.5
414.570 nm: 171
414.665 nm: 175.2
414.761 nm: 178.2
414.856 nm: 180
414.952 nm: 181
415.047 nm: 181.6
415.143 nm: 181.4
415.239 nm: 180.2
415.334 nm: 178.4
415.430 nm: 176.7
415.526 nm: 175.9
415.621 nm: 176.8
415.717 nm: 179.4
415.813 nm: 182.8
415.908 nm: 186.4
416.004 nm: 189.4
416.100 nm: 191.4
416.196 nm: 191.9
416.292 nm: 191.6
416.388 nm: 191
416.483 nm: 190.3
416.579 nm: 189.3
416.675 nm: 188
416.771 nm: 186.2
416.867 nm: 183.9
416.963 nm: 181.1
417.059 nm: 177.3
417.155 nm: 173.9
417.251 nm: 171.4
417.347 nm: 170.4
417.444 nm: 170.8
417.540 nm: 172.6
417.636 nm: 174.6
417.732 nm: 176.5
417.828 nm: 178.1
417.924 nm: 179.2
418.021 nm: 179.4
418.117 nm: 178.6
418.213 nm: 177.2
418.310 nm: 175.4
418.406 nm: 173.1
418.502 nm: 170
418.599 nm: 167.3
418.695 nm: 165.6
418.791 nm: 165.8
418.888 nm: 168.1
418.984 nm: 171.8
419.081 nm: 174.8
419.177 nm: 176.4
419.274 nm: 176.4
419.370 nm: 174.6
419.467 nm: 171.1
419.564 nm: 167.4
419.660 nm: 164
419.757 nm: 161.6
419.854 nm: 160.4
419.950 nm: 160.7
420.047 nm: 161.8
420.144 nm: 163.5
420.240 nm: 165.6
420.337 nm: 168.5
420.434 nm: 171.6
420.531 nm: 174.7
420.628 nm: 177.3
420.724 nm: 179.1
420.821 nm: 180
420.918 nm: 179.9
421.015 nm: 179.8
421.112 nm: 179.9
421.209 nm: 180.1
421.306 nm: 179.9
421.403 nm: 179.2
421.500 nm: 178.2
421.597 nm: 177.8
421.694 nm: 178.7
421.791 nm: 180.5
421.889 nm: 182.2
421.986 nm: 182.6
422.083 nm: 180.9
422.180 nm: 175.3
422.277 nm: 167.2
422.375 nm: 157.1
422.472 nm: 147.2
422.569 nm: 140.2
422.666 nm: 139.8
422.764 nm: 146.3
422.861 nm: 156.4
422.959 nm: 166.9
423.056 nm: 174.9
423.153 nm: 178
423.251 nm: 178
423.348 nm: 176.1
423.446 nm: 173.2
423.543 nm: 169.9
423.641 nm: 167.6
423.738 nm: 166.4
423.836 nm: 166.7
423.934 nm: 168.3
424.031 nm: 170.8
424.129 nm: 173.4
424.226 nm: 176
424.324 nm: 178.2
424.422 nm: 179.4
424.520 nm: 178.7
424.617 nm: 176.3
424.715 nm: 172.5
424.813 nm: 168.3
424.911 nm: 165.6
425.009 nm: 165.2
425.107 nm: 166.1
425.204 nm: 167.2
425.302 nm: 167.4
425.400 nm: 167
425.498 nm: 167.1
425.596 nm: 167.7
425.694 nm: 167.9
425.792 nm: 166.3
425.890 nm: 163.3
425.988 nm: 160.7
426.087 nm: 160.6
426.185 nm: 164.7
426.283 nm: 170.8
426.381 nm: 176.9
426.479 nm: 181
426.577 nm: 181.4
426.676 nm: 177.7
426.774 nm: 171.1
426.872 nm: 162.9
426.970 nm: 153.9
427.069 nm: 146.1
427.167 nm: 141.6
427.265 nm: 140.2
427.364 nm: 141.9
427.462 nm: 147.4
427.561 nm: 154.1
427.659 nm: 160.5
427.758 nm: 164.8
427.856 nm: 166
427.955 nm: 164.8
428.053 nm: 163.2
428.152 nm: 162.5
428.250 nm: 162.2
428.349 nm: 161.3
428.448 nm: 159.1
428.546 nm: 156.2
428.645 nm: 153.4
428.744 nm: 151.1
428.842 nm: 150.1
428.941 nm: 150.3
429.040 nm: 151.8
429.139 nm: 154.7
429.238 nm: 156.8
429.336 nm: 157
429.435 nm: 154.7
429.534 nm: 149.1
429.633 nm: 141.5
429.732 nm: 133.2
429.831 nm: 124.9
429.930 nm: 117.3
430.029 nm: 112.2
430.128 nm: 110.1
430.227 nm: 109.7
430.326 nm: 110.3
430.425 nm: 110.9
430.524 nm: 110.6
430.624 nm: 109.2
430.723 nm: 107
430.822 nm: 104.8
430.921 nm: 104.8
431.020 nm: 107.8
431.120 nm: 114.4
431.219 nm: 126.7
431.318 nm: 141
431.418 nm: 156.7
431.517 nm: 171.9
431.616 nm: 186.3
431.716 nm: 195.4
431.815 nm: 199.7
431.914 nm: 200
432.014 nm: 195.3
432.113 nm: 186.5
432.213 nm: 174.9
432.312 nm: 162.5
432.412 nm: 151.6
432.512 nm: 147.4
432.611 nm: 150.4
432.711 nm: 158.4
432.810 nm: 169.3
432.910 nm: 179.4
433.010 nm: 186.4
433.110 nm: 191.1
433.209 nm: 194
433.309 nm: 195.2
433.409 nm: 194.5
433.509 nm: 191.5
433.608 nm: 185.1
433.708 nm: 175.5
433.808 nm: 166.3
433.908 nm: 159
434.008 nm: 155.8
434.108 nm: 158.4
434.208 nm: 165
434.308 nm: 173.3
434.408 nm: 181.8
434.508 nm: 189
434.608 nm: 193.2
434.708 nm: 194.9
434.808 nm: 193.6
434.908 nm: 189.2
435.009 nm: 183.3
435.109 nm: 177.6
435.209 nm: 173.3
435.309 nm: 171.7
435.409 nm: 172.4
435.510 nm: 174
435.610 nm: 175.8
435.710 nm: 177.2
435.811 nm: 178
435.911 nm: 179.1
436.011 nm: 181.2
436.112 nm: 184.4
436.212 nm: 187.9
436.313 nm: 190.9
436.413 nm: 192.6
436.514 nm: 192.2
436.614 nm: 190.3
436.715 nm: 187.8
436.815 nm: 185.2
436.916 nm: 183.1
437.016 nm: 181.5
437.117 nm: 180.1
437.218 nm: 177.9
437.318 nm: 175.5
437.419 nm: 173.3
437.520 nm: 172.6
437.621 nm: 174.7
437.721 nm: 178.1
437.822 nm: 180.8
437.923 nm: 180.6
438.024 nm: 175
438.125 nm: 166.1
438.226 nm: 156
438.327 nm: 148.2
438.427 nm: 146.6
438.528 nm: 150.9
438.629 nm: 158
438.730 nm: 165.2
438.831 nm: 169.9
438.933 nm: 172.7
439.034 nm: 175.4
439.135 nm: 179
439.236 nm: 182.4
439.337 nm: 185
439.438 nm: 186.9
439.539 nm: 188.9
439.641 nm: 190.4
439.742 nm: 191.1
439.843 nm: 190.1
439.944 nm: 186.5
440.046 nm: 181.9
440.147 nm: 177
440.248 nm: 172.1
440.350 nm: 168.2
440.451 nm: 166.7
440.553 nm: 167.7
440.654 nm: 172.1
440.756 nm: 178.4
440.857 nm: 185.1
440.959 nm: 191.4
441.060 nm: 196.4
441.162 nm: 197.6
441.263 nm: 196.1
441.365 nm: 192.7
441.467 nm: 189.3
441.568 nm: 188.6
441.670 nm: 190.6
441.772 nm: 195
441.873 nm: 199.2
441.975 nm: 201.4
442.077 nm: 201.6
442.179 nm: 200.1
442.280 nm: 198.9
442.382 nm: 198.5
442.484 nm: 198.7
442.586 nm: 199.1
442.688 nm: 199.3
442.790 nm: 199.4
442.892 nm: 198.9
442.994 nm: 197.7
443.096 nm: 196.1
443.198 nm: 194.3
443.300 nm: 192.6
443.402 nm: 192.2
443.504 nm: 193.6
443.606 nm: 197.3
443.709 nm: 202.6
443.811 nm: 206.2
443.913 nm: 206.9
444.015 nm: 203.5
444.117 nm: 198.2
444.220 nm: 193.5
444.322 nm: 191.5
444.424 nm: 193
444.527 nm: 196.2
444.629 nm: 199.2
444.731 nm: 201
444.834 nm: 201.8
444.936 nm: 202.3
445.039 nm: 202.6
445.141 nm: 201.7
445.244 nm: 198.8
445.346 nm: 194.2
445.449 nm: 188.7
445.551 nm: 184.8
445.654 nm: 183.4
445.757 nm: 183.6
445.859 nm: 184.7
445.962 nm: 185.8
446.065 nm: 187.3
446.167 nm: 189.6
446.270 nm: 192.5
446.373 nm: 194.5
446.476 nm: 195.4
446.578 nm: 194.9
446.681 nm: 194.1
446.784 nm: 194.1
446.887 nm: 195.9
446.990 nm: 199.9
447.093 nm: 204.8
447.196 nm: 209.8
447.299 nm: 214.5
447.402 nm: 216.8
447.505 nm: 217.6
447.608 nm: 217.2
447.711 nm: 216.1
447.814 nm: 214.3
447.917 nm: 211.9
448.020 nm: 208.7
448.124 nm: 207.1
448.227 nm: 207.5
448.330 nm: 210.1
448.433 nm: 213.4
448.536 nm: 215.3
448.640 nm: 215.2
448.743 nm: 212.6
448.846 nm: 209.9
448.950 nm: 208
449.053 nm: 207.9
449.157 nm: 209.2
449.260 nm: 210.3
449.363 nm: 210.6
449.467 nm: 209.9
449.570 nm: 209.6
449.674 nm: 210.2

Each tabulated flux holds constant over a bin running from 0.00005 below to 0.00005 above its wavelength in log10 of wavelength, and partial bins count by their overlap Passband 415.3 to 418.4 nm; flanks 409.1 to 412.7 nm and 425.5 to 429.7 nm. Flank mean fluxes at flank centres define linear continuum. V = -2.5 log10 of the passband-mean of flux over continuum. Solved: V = -0.05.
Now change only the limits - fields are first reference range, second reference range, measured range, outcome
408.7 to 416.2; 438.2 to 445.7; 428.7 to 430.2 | 0.296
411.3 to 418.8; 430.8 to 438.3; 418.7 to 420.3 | 0.066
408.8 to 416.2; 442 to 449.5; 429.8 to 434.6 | 0.225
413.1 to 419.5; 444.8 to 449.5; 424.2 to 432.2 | 0.206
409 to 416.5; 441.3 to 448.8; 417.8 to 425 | 0.081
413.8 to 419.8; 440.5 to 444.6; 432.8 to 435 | 0.046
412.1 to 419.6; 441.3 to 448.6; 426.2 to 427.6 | 0.157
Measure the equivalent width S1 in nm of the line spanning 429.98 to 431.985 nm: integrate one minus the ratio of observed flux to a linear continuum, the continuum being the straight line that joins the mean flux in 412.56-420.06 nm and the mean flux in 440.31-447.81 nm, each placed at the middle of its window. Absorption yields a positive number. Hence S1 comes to 0.55 nm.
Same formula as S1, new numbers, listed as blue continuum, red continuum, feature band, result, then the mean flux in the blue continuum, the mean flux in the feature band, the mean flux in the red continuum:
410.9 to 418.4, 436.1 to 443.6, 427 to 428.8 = 0.27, 180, 155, 184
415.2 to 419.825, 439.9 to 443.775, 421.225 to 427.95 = 0.52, 177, 167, 191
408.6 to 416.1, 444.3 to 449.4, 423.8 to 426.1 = 0.22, 179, 169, 202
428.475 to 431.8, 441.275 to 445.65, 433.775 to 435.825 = -0.24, 137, 176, 197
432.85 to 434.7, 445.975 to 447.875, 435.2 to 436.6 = 0.02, 180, 181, 202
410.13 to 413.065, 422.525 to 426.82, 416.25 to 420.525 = 0.02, 181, 174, 169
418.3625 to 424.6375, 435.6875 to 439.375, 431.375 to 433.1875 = -0.02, 171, 176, 176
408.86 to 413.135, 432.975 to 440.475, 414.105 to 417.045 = -0.03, 180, 181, 178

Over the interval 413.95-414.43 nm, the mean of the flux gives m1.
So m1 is 175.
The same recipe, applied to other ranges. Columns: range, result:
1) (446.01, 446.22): 189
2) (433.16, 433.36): 194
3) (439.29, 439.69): 188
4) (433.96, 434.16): 157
